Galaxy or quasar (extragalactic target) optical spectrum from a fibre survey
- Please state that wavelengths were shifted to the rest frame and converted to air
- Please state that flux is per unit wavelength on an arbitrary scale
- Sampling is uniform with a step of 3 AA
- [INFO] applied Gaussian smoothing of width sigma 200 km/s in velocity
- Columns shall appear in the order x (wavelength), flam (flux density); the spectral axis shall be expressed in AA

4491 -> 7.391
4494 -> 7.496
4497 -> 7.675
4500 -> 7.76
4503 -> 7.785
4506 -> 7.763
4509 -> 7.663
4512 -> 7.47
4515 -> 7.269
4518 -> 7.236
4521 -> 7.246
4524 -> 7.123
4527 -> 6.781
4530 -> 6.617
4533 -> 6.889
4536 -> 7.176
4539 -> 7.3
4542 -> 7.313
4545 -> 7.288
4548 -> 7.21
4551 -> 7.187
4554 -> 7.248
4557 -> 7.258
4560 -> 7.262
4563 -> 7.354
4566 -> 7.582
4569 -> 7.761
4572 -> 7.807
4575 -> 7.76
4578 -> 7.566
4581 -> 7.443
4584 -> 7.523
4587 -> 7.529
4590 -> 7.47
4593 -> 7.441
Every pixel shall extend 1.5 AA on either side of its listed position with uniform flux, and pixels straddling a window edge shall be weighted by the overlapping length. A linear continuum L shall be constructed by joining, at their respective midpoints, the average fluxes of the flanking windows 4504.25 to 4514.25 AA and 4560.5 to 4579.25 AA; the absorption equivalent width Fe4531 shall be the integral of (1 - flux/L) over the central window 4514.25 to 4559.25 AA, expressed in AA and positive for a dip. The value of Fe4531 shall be 2.8 AA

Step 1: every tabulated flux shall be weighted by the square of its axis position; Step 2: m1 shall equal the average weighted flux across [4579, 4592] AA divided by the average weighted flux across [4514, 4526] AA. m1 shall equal 1.07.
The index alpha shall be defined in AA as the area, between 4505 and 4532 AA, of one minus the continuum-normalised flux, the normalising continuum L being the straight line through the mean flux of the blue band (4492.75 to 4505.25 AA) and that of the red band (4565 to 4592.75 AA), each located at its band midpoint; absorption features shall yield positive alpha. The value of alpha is 1.55 AA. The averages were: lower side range 7.69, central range 7.22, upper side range 7.6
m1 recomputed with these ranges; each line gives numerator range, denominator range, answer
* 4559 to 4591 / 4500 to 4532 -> 1.06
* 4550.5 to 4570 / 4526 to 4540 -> 1.08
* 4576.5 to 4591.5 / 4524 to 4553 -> 1.08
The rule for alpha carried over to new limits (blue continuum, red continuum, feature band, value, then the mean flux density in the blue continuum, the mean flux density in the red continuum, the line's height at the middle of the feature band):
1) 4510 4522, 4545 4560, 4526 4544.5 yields 0.6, 7.32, 7.24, 7.28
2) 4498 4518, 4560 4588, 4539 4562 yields 1.0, 7.59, 7.58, 7.58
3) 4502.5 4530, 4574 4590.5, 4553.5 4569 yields 0.2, 7.31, 7.55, 7.47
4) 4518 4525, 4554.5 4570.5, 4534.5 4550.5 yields 0.1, 7.2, 7.43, 7.32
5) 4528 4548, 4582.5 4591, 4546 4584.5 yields -0.7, 7.1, 7.51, 7.33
